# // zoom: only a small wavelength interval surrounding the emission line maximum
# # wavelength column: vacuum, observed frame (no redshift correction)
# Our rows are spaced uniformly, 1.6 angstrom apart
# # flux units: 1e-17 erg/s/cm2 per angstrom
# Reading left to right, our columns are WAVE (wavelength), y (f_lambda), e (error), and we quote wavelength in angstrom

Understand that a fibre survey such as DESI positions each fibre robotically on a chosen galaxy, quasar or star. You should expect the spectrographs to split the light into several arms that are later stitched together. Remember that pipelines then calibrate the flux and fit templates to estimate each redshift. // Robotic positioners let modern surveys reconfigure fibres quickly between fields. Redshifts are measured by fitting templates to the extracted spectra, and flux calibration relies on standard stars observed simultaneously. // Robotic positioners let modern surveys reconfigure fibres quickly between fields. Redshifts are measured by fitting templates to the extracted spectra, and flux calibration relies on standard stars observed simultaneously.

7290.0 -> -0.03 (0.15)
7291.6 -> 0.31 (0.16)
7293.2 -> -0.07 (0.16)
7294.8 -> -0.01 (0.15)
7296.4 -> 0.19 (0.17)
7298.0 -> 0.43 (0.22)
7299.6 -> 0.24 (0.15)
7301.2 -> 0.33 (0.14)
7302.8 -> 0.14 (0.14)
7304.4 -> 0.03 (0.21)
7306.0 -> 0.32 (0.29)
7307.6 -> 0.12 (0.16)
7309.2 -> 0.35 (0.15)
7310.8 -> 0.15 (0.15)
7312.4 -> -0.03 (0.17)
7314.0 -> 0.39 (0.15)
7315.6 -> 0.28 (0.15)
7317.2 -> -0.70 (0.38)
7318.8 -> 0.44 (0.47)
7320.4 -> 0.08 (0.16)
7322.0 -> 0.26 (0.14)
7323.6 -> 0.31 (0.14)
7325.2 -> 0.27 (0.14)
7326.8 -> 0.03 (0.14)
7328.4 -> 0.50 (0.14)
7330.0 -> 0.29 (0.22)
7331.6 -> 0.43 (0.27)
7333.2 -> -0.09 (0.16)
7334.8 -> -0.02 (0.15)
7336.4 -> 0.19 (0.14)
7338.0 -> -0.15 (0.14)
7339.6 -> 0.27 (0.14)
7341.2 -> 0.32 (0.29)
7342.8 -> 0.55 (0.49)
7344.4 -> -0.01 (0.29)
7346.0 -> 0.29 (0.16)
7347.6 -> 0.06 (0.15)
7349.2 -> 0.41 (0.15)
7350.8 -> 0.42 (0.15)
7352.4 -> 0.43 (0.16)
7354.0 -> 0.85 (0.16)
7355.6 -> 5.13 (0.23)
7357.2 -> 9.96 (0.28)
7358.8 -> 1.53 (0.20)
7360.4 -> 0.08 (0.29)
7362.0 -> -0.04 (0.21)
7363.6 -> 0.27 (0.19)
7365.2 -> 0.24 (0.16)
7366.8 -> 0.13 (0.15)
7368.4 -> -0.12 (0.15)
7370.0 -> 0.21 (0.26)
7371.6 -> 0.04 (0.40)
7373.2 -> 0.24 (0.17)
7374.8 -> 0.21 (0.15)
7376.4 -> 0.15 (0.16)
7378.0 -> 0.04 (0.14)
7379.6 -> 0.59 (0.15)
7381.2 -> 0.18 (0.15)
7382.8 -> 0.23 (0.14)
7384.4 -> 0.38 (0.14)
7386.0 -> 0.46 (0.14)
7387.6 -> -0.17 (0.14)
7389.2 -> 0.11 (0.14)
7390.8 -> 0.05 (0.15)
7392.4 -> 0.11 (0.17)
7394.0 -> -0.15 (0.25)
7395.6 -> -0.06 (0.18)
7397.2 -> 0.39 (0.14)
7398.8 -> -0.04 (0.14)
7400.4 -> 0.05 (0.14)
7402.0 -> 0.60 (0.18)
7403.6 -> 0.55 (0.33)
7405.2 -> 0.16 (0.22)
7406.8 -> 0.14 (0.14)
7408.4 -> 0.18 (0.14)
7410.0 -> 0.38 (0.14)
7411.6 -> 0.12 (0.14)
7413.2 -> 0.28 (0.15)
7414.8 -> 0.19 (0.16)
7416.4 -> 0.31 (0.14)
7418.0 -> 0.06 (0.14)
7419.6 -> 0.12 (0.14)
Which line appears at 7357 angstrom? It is H-alpha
